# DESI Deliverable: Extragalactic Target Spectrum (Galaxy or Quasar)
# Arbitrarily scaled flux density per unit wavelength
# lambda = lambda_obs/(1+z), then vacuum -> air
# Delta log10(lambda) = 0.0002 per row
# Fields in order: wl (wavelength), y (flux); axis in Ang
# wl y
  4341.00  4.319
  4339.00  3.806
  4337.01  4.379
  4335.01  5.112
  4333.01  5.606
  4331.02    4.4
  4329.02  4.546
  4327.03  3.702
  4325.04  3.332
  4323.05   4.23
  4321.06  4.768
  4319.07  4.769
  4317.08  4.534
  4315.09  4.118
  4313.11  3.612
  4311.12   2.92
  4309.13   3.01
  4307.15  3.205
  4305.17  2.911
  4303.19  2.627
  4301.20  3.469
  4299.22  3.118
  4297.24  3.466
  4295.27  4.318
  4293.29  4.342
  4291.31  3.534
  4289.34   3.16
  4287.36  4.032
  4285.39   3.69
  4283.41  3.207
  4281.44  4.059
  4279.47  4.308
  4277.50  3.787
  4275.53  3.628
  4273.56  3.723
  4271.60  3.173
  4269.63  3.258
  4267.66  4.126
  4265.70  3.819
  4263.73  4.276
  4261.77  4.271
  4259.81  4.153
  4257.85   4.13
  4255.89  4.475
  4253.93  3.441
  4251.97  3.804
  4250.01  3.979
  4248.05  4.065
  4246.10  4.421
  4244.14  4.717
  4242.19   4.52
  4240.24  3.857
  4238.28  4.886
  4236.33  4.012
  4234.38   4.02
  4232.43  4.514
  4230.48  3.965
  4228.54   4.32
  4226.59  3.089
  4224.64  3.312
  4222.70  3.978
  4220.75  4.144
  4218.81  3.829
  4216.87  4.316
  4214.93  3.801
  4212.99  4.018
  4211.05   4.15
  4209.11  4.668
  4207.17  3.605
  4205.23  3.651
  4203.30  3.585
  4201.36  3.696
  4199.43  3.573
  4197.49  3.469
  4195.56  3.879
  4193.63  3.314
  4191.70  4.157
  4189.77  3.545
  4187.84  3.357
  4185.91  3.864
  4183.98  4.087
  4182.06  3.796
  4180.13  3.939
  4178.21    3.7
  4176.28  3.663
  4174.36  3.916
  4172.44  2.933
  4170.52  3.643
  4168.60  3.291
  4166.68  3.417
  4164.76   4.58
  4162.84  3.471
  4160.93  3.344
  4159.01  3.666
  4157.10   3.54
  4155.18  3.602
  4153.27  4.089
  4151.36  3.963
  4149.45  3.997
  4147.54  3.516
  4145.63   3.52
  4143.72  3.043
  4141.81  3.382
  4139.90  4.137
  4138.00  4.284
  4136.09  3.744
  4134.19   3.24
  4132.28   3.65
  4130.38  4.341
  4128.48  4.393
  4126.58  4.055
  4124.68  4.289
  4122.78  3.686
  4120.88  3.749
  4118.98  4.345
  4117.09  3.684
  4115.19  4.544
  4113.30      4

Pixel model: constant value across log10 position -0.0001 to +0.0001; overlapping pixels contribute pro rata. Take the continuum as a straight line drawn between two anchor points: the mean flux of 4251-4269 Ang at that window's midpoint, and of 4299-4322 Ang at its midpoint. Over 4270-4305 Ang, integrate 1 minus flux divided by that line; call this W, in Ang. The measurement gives 1.8 Ang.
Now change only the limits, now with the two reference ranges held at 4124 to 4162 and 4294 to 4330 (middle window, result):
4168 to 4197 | 0.7 Ang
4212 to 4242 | -2.2 Ang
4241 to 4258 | -2.0 Ang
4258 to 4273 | -0.6 Ang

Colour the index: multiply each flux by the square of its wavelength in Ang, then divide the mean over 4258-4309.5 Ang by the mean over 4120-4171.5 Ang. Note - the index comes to 1.04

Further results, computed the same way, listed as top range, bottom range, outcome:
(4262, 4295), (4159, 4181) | 1.10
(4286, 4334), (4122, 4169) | 1.10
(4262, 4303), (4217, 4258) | 0.93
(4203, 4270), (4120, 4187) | 1.12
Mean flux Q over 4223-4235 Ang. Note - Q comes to 3.87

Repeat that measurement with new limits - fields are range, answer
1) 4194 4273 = 3.97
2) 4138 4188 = 3.69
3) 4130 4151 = 3.7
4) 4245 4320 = 3.76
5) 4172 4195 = 3.71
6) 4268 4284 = 3.67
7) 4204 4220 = 4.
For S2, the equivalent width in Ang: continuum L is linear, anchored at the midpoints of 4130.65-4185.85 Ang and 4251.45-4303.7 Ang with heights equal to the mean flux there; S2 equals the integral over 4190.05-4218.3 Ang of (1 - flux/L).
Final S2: -0.9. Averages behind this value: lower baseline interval 3.7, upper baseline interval 3.76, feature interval 3.84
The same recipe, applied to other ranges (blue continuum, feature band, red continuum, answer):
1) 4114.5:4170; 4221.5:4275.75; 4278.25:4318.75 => -5.0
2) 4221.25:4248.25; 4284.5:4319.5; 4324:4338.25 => 6.1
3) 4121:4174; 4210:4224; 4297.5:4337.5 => -0.8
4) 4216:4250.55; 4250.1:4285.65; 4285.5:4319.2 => -0.2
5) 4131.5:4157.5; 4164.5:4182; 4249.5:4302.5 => 0.3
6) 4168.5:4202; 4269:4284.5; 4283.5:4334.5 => 0.5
